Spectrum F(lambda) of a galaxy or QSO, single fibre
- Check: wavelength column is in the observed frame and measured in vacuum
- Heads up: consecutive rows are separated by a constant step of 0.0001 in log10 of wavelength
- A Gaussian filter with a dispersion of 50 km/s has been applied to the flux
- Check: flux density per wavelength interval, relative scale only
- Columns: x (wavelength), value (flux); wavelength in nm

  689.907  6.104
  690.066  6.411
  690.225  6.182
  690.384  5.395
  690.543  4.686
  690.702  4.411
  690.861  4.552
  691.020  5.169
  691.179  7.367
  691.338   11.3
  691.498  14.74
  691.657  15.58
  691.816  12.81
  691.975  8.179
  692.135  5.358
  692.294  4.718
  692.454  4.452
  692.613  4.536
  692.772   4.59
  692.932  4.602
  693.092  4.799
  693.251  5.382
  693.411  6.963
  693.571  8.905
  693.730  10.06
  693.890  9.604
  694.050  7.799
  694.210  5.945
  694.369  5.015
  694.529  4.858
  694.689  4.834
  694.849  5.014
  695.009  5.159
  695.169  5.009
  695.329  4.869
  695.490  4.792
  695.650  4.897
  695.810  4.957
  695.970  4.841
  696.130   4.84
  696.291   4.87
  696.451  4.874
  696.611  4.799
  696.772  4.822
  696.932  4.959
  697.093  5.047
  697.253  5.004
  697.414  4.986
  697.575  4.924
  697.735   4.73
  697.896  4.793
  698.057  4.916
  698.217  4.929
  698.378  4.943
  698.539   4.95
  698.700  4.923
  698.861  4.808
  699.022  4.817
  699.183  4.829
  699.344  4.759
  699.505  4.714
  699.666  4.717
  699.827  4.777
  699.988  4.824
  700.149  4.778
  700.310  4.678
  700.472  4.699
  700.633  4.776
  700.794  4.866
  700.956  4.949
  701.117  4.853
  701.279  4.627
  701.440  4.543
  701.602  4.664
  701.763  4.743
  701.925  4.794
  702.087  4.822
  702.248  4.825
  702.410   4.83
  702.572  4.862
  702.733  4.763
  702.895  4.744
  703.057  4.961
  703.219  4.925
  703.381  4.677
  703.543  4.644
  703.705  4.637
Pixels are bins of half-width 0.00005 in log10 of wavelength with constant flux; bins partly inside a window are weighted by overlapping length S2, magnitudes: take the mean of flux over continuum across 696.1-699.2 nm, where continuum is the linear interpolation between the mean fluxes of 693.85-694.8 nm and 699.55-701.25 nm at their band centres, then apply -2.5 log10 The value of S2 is 0.11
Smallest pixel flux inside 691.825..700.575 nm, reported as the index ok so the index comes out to 4.452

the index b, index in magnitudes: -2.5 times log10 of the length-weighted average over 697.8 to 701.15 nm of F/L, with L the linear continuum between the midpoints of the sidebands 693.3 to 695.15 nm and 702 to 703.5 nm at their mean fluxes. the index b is 0.15 mag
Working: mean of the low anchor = 6.66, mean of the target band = 4.82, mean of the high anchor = 4.82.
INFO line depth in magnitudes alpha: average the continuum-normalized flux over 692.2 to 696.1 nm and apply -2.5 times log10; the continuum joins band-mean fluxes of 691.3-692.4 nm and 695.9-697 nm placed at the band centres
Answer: 0.282 mag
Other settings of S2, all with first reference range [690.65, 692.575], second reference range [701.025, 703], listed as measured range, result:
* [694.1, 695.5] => 0.361 mag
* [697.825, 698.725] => 0.216 mag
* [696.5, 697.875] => 0.281 mag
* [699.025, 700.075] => 0.167 mag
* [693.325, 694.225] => -0.120 mag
